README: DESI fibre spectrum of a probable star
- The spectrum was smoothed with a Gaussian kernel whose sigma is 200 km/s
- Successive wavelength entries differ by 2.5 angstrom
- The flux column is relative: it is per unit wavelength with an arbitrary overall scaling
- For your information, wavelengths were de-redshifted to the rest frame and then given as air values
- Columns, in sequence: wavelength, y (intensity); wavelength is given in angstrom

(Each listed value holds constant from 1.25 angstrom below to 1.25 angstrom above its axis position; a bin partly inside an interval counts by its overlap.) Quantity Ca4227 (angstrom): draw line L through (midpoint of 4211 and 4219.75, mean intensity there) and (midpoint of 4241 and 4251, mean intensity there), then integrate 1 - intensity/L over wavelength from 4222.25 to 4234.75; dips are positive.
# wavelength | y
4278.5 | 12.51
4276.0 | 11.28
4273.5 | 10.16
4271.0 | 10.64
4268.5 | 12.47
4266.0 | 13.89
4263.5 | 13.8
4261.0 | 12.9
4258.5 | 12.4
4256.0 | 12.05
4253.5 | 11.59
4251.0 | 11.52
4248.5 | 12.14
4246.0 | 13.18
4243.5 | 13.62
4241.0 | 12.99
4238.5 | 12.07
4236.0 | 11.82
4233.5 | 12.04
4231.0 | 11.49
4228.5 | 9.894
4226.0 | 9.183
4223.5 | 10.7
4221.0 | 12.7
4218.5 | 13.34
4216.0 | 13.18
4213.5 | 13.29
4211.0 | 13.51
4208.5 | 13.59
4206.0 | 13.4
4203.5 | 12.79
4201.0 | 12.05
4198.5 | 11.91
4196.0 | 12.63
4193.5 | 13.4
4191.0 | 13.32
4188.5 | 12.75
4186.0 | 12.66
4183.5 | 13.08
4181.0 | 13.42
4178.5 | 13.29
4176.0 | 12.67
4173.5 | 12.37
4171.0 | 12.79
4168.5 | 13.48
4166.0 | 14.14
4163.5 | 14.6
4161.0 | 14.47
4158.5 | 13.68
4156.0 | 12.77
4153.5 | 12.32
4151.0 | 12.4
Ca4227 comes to 2.3 angstrom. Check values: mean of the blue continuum 13.3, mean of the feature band 10.7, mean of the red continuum 12.8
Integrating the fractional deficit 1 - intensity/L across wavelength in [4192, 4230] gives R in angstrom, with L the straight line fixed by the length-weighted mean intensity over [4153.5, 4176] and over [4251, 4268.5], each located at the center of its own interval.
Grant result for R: 2.0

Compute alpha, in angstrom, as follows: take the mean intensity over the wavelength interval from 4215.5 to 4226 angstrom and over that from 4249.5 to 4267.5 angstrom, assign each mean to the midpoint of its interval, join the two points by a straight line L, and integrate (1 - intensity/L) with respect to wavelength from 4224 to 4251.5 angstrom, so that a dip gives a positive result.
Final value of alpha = 1.1 angstrom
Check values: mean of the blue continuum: 12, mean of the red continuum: 12.6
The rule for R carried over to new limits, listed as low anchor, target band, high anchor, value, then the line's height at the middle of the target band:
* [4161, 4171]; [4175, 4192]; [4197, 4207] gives 0.29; 13.3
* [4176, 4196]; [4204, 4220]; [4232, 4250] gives -0.67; 12.8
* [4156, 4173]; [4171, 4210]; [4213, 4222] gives 1.55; 13.4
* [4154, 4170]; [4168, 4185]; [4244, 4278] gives 0.69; 13.5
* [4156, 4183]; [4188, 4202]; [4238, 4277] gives 0.46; 13.1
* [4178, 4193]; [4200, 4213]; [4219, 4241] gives -0.86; 12.3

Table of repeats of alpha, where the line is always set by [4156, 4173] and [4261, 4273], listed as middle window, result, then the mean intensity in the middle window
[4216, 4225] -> 0.5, 12.3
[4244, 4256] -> 0.5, 12.2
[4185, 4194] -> 0.3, 13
